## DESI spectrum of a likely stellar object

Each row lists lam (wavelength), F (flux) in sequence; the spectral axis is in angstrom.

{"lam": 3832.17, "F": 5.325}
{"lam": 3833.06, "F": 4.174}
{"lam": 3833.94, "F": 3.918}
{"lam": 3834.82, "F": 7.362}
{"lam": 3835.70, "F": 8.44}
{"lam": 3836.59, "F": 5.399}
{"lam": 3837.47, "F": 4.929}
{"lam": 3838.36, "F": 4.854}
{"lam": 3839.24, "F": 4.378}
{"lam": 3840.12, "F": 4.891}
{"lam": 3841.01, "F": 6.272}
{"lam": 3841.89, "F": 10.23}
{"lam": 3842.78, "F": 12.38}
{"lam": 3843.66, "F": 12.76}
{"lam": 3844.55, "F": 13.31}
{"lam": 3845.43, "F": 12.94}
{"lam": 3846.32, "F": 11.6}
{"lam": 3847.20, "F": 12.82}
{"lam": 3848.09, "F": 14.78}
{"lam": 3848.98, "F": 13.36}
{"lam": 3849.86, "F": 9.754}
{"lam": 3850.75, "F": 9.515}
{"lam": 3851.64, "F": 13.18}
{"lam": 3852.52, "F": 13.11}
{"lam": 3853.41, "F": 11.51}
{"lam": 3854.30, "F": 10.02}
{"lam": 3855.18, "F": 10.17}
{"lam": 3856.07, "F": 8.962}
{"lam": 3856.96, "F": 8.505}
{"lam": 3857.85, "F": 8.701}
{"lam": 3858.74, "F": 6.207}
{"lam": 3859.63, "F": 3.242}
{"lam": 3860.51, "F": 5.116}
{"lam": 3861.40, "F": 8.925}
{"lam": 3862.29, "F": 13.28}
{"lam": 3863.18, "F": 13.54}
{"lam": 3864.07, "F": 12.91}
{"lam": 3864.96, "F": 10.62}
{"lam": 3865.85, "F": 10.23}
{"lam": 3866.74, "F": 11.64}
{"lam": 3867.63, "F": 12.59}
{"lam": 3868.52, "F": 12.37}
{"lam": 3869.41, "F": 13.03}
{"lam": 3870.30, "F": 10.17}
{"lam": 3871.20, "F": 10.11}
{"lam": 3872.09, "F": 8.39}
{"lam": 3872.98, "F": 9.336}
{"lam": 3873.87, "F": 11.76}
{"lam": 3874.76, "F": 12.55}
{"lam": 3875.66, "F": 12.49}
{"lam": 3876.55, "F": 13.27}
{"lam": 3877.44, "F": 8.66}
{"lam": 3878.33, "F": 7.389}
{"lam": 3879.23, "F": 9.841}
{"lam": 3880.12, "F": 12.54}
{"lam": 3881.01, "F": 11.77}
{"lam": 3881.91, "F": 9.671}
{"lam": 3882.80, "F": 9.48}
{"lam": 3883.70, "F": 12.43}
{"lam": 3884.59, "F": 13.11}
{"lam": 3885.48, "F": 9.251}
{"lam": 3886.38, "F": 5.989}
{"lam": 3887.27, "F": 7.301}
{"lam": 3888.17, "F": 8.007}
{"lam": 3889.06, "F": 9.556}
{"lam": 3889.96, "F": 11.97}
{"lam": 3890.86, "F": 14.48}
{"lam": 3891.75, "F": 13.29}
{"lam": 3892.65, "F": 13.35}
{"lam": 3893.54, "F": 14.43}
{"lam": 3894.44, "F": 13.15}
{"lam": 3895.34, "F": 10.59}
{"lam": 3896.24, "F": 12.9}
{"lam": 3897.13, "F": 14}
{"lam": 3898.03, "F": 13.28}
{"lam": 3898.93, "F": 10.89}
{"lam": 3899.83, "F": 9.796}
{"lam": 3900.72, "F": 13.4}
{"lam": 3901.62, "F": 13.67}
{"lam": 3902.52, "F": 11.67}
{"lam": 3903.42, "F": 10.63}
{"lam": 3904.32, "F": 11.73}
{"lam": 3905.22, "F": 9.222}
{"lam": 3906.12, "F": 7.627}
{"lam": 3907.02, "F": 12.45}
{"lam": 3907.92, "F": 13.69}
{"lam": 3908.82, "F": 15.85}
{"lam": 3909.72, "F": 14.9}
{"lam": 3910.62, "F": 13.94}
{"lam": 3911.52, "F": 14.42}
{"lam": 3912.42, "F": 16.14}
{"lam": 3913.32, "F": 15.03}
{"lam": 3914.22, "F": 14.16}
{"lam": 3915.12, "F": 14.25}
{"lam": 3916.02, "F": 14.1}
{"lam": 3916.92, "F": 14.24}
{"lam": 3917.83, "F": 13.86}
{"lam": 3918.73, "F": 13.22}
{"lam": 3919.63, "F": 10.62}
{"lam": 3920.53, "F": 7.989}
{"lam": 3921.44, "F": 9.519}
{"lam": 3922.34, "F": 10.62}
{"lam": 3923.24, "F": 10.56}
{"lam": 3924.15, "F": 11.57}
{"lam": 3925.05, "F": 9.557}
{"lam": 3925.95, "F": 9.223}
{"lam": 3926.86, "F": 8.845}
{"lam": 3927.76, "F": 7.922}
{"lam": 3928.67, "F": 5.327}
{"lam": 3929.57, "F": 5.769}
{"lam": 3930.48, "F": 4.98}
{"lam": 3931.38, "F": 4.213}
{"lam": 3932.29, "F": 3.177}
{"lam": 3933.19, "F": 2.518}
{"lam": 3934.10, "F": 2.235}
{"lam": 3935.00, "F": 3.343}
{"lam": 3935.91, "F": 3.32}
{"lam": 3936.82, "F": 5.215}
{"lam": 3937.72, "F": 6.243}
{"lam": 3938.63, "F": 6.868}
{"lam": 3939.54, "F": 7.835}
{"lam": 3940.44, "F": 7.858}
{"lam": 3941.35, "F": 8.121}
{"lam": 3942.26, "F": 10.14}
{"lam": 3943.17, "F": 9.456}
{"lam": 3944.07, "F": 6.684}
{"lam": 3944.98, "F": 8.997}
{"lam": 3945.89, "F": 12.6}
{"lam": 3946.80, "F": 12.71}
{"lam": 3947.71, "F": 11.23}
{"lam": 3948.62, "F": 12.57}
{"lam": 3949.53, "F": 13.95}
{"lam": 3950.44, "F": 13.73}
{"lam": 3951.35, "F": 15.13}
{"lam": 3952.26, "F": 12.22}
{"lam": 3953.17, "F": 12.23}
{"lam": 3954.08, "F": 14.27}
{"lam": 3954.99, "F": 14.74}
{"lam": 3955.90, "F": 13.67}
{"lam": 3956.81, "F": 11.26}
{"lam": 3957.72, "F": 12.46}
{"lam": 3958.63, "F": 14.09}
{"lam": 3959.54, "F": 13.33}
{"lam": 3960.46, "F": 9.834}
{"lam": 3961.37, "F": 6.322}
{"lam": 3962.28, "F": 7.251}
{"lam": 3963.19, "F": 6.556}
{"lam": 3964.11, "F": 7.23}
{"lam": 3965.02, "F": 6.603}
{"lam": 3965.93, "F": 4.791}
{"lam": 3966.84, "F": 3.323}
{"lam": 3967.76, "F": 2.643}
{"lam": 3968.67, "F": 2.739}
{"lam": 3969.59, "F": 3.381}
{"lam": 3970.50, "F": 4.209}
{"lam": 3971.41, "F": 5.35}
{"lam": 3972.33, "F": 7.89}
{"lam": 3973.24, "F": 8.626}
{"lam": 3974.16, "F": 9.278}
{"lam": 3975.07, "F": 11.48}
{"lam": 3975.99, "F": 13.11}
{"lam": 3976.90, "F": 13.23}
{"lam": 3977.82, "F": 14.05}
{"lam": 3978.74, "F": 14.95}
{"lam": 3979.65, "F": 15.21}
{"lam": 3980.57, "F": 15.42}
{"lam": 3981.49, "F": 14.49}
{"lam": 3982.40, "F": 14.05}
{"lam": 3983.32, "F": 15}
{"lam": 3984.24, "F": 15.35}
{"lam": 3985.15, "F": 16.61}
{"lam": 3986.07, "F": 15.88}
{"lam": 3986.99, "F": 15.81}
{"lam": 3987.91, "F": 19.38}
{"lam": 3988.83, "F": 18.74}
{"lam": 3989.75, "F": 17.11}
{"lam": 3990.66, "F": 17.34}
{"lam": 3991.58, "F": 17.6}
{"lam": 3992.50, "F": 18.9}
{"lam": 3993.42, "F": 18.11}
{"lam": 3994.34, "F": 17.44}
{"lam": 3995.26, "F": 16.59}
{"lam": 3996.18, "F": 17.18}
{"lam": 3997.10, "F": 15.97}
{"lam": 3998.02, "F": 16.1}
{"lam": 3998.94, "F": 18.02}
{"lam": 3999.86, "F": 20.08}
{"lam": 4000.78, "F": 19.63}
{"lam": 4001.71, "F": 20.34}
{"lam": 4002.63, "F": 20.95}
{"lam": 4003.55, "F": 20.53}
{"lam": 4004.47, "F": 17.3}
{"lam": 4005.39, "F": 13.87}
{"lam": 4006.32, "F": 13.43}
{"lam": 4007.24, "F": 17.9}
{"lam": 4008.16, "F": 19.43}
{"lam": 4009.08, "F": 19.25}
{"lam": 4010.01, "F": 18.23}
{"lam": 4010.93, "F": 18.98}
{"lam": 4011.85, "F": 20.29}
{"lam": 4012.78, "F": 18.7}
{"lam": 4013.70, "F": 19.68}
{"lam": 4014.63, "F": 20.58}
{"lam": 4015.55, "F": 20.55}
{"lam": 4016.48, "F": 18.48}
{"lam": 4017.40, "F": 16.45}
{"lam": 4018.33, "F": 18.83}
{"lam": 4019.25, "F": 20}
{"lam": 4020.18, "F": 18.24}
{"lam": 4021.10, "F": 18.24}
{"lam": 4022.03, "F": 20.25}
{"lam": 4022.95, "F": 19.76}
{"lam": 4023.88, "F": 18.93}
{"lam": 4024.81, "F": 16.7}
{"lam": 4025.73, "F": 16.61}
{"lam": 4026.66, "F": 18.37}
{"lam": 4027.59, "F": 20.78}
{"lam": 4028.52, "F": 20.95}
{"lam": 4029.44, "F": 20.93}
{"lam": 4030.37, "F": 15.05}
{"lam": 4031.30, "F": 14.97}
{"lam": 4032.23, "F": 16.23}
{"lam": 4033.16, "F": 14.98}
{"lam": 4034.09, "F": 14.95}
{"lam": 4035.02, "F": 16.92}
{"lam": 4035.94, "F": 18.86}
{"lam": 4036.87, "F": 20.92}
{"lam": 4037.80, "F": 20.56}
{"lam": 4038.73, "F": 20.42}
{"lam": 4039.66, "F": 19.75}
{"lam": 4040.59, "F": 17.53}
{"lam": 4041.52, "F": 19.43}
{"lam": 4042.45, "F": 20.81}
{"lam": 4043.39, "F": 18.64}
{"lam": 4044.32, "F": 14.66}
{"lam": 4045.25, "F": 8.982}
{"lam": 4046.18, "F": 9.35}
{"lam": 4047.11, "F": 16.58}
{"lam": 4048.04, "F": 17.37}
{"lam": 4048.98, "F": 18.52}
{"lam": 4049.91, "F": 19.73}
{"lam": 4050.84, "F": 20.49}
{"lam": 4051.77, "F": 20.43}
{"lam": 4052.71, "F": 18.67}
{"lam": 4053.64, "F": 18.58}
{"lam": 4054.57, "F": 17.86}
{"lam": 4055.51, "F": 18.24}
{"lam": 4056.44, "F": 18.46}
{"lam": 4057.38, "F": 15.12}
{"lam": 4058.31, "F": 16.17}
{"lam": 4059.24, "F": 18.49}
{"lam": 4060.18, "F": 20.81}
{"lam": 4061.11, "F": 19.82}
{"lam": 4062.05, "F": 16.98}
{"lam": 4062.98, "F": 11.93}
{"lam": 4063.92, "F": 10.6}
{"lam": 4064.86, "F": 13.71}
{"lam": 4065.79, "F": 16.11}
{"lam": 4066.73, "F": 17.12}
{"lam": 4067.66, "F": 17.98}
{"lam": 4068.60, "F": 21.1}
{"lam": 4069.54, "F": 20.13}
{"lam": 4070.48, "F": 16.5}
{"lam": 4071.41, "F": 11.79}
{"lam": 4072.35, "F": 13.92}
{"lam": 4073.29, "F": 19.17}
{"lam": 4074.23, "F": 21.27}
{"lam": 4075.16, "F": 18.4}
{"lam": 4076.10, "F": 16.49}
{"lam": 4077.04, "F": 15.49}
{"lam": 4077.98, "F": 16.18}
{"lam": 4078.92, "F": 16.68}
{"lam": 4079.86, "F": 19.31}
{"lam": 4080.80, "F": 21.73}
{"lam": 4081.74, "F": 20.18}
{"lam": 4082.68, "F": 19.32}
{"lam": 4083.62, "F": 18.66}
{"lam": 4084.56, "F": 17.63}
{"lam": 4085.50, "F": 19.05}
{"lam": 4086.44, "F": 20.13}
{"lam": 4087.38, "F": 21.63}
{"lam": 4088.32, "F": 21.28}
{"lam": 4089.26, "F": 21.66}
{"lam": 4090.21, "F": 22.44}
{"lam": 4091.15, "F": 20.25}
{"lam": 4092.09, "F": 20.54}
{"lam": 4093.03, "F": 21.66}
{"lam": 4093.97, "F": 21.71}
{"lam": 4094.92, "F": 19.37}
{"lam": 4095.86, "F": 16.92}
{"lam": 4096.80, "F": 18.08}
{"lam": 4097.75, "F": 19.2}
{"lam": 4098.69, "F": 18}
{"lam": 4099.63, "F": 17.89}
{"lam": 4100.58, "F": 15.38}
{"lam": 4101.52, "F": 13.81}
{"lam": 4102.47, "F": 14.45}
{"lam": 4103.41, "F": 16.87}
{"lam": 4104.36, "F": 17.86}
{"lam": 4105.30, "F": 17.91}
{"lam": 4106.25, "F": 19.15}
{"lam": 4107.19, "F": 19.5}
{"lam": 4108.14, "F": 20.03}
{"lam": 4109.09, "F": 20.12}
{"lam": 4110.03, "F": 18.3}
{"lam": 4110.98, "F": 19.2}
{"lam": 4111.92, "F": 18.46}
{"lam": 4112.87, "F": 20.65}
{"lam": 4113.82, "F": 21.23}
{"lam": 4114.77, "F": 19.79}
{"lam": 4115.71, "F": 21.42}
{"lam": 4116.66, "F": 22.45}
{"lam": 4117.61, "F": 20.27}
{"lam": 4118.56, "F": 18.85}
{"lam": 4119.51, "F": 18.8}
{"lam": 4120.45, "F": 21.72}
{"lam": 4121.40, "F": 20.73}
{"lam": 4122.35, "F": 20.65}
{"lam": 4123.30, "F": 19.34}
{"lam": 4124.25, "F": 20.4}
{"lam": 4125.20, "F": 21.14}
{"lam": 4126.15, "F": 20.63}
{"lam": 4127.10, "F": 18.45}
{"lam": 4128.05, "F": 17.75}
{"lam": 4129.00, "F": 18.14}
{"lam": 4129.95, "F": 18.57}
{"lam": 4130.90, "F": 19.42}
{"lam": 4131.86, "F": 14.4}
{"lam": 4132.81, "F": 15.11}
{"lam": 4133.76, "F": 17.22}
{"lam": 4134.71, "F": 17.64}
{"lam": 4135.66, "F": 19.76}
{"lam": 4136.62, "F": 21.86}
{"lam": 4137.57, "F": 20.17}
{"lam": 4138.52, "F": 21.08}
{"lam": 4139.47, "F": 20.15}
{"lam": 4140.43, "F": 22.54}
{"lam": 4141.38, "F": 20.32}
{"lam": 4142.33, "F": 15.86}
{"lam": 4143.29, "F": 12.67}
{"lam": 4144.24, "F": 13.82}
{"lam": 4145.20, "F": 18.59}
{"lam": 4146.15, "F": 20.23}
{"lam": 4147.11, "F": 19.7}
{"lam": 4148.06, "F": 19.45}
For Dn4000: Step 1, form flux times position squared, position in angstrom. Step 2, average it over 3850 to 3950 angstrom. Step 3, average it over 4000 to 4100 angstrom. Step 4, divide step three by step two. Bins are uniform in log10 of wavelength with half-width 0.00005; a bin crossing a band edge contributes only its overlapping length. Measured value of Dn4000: 1.90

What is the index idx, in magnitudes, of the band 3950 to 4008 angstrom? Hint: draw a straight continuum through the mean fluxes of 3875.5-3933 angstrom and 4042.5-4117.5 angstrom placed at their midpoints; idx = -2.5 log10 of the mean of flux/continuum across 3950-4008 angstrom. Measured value 0.06 mag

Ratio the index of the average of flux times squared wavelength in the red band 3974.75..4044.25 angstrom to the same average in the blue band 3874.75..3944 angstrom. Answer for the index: 1.81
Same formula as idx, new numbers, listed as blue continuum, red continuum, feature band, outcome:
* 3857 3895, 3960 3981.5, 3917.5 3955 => 0.031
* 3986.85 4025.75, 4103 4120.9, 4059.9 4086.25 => 0.102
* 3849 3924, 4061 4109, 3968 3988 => 0.222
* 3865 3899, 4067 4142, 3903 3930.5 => 0.083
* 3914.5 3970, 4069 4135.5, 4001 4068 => -0.224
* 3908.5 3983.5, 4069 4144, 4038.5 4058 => -0.125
